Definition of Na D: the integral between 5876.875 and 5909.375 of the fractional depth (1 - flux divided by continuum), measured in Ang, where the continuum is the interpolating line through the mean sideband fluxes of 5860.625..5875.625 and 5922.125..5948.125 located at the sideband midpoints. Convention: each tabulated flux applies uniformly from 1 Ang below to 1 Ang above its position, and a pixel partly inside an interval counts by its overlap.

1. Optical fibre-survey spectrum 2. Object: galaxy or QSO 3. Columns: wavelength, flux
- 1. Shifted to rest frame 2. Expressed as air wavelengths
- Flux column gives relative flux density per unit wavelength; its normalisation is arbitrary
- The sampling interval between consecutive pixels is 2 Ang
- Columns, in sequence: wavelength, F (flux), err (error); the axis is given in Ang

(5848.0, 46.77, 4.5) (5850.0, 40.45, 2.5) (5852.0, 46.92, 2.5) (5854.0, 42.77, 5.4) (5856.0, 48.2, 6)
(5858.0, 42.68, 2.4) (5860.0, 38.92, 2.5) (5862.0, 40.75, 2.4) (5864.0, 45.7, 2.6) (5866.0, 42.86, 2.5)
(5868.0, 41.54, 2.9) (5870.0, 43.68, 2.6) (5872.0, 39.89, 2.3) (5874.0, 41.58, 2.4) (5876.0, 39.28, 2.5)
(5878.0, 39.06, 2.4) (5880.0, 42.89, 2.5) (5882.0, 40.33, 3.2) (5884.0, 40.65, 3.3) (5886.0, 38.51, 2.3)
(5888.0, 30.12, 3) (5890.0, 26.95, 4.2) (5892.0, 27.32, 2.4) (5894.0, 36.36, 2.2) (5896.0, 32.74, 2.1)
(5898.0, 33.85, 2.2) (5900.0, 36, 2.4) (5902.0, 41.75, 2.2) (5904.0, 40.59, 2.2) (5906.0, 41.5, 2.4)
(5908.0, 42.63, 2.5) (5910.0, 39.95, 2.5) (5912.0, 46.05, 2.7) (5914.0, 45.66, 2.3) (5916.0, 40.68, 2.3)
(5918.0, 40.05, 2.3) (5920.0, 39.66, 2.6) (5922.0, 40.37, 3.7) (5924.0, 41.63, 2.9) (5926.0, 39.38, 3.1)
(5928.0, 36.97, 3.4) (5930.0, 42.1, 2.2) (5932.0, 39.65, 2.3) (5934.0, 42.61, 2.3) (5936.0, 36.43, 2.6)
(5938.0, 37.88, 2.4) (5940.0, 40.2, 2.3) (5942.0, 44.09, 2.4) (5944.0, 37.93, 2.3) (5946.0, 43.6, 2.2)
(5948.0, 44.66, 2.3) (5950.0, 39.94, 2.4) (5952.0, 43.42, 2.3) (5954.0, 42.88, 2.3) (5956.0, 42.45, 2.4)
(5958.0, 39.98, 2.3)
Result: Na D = 3.5 Ang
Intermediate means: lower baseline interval 42.1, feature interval 37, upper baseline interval 40.4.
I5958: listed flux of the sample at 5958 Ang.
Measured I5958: 39.98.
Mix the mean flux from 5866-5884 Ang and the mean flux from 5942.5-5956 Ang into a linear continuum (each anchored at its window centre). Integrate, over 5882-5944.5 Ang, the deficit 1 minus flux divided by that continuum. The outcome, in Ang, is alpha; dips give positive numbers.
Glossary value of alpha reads 4.4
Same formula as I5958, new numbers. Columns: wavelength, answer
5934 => 42.61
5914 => 45.66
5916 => 40.68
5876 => 39.28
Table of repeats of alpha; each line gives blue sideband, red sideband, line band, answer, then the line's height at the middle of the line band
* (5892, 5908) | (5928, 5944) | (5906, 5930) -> -1.63 Ang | 38.6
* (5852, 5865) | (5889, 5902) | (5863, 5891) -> -0.89 Ang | 38.2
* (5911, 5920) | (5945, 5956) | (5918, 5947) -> 1.77 Ang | 42.8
